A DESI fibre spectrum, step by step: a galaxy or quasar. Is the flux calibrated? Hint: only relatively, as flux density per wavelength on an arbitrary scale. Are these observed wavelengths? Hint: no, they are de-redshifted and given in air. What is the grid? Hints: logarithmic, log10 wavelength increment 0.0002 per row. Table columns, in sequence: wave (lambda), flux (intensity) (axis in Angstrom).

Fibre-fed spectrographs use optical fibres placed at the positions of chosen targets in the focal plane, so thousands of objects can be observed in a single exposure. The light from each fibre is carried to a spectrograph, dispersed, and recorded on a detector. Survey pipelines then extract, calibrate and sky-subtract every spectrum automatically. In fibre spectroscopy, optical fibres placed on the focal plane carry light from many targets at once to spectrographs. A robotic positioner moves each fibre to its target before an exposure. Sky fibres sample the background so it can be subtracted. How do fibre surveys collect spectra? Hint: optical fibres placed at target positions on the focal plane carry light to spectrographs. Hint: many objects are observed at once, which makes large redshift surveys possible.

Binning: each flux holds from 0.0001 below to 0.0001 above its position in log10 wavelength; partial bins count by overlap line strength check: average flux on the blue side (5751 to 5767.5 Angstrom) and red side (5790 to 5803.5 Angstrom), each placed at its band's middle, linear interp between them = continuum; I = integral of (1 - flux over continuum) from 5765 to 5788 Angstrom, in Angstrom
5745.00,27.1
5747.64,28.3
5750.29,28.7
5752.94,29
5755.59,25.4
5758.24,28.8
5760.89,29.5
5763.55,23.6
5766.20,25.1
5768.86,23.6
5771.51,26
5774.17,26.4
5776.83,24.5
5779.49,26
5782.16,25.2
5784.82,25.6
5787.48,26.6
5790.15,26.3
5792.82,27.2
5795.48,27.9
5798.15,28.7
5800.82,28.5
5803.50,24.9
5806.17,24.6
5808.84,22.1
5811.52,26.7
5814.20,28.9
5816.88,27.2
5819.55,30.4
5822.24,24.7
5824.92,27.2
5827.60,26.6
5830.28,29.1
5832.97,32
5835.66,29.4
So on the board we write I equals 1.6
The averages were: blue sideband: 27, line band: 25.4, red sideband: 27.6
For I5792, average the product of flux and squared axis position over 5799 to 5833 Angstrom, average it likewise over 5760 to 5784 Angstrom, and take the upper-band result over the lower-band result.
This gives 1.1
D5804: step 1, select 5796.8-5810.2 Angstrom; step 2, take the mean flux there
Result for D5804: 25.8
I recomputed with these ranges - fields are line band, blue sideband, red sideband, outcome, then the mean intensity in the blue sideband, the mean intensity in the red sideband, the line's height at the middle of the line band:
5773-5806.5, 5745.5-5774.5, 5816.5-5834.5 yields 1.3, 26.8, 28.2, 27.4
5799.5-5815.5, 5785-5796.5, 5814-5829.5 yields 0.7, 26.8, 27.5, 27.2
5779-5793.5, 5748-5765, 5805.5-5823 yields 0.5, 27.5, 26.5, 27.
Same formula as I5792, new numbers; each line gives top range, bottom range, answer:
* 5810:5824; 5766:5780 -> 1.11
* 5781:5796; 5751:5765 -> 0.98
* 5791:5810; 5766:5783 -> 1.05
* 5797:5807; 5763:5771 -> 1.11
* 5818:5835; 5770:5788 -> 1.12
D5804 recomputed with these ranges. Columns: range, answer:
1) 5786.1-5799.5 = 27.3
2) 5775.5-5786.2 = 25.3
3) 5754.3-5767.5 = 26.5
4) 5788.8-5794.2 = 26.8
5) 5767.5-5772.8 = 24.8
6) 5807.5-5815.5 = 25.9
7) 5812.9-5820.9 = 28.8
